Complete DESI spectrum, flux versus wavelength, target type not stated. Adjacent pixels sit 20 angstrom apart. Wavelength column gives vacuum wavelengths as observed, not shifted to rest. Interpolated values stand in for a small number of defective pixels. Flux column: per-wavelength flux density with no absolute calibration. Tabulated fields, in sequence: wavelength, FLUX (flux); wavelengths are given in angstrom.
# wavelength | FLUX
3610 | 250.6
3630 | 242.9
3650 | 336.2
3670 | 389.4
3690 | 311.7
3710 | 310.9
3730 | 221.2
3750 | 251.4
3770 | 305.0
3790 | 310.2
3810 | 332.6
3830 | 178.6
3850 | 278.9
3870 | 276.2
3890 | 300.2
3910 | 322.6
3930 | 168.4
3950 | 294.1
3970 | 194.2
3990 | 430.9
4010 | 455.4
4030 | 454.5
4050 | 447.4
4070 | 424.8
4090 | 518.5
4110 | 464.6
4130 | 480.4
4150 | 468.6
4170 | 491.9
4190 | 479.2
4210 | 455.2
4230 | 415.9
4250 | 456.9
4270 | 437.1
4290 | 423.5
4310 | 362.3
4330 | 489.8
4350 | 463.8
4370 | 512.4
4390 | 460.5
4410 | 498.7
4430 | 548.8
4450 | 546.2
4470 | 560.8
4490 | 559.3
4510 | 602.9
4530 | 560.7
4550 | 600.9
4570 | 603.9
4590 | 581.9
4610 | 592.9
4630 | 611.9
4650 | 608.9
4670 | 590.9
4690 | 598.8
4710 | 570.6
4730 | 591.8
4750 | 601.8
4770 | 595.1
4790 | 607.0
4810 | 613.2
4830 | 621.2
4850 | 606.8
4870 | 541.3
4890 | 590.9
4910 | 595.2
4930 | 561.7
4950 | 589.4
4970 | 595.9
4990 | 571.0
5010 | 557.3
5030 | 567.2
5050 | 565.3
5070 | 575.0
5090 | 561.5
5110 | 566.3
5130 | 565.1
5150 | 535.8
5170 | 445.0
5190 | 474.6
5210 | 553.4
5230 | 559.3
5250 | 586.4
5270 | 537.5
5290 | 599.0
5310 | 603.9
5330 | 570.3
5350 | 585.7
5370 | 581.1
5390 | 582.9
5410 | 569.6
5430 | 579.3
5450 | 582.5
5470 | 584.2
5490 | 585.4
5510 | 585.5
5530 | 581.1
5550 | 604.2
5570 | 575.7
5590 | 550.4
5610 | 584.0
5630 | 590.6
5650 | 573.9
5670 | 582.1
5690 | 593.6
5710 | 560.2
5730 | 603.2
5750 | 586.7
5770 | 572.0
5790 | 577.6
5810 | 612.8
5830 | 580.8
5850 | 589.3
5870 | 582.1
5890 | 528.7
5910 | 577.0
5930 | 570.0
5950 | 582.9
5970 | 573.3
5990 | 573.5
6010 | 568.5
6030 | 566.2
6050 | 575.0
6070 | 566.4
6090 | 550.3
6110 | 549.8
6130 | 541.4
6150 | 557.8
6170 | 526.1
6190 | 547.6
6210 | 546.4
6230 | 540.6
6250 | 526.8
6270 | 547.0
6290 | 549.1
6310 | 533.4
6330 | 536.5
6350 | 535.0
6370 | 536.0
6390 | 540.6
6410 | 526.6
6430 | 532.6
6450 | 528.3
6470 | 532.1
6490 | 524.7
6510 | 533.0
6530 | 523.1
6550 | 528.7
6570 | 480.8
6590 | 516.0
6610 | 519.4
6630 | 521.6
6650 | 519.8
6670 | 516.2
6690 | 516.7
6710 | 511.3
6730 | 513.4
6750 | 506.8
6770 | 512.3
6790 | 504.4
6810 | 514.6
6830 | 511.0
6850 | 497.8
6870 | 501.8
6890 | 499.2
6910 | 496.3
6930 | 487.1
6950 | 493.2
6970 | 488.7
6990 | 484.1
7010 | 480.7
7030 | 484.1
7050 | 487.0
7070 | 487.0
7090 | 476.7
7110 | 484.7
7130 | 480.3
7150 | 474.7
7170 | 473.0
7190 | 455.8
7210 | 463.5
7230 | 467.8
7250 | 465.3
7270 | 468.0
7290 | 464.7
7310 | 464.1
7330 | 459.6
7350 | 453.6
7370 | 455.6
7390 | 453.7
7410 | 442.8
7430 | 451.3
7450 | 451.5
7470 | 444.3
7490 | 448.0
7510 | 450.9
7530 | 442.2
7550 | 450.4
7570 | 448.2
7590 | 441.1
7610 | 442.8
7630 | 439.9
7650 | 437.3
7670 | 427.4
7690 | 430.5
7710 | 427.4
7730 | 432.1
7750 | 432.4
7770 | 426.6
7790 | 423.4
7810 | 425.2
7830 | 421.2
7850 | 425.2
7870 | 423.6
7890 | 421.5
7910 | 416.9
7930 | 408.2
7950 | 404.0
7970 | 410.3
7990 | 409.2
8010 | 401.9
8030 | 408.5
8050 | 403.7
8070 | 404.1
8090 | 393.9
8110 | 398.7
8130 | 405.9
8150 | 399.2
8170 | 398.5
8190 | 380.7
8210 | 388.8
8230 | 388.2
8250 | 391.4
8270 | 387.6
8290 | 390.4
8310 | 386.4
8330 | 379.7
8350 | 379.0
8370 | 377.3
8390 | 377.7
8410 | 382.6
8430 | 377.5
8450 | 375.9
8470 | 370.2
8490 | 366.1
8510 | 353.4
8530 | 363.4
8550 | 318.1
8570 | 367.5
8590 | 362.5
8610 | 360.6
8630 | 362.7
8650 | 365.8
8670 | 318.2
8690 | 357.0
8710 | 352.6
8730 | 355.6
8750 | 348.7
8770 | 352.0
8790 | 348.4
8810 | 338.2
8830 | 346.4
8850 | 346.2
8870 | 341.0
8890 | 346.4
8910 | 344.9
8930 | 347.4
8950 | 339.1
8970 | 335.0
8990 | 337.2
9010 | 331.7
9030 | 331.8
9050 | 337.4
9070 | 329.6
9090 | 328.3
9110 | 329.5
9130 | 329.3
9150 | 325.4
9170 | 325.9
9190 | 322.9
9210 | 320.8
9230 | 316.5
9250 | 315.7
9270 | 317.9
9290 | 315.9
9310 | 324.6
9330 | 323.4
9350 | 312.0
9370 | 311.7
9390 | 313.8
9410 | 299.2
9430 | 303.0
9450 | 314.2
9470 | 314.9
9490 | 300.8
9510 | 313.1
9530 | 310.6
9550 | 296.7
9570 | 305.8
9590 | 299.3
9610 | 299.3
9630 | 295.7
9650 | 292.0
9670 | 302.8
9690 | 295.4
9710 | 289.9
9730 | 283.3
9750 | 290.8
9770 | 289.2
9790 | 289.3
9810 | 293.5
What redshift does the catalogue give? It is 0.00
